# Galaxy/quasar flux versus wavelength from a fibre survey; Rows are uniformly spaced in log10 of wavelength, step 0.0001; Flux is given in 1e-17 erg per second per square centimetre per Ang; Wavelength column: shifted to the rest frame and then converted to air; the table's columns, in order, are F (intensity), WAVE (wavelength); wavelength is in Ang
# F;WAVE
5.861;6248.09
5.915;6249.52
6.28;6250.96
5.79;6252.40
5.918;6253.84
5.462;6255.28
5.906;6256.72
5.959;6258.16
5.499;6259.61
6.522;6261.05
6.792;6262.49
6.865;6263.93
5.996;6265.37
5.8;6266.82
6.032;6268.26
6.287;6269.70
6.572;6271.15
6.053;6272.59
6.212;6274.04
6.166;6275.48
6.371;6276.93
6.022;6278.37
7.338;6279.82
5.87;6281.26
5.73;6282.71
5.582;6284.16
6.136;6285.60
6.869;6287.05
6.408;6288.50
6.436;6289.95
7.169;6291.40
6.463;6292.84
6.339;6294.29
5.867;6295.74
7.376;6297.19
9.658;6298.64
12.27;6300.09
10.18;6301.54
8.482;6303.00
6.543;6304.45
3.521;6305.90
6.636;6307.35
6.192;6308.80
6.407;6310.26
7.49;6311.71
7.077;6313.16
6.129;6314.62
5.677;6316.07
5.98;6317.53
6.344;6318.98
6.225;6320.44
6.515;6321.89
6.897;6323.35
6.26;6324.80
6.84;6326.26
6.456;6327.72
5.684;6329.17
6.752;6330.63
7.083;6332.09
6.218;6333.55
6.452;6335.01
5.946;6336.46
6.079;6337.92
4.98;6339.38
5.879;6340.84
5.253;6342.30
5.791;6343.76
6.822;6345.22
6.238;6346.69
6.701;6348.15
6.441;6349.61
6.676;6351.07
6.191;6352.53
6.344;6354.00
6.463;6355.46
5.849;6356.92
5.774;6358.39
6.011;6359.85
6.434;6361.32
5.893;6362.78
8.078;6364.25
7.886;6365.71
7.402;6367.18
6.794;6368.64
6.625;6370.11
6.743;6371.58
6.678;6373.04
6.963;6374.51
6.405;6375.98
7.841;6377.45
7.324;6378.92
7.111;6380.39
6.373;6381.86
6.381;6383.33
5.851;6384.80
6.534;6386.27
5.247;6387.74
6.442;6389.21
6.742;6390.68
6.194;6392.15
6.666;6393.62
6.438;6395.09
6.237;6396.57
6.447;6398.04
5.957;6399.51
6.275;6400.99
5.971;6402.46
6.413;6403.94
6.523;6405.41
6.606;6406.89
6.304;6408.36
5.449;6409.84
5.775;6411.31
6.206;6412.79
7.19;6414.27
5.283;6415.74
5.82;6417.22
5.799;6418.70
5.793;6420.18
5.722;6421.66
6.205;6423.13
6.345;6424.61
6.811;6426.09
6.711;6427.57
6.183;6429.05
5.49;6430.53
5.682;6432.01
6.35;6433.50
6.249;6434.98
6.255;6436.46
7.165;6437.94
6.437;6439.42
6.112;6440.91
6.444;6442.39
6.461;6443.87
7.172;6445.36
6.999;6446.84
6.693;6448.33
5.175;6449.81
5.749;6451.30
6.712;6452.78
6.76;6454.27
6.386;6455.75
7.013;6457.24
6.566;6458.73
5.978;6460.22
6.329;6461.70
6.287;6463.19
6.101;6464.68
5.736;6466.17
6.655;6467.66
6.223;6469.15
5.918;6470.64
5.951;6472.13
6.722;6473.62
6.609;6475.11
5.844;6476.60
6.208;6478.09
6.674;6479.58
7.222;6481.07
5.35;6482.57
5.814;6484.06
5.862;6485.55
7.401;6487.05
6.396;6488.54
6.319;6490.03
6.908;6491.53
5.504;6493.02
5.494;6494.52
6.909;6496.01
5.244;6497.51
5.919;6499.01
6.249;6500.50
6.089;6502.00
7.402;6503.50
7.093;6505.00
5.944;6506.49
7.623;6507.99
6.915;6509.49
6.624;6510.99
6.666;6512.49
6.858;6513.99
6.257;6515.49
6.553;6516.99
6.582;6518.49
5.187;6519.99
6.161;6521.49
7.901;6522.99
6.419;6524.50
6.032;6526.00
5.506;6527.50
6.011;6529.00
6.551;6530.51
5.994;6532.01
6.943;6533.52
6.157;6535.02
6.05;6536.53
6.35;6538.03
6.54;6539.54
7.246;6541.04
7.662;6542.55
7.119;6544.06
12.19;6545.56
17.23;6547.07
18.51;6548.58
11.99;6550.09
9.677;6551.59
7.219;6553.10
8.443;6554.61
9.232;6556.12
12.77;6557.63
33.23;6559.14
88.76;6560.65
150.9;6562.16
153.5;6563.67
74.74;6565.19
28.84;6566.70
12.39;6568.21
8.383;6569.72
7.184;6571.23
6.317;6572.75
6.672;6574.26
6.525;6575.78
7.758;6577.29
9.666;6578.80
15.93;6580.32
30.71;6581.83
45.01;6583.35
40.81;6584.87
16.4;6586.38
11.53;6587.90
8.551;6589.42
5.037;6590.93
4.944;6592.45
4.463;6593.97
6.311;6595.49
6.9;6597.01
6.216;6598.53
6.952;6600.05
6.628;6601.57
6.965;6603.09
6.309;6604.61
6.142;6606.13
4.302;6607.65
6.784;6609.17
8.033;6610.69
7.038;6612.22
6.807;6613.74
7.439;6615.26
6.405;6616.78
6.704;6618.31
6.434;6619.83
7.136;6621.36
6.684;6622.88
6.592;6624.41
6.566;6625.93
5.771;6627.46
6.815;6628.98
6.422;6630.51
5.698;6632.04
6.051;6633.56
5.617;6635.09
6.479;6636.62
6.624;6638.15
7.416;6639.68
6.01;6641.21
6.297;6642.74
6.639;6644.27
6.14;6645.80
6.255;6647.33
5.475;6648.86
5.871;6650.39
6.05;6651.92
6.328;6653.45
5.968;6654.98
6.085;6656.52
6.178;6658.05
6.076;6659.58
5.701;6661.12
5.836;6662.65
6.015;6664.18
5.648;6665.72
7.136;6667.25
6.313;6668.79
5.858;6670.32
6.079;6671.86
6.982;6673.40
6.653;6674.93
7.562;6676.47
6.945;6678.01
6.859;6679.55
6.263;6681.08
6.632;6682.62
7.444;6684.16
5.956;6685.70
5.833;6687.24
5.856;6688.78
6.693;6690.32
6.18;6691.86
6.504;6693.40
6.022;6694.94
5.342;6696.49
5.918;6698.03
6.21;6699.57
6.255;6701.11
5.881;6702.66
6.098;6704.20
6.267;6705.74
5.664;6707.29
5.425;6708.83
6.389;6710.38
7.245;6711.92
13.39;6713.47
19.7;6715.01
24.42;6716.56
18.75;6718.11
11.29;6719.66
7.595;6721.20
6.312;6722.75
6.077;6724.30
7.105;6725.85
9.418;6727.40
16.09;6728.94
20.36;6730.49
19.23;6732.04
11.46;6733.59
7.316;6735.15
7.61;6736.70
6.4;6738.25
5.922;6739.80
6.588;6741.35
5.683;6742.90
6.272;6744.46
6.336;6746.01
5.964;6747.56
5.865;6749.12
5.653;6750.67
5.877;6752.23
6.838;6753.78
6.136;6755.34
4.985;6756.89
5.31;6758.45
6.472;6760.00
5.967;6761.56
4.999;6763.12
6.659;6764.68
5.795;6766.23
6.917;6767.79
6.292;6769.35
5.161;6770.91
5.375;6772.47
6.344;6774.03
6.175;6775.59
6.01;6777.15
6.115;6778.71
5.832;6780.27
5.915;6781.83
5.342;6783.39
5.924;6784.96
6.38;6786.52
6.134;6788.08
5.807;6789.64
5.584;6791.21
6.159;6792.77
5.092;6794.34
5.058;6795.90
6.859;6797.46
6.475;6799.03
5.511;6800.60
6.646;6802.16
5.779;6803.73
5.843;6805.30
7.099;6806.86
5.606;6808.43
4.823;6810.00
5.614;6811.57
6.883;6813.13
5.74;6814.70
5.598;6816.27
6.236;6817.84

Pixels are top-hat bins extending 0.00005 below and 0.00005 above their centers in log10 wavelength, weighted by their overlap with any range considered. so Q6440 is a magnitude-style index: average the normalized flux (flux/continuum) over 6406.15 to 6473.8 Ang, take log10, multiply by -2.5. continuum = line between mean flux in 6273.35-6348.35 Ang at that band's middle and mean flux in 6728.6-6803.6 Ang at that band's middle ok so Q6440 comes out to 0.068 mag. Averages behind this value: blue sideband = 6.58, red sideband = 6.87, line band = 6.26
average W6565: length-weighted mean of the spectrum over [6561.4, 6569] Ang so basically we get 83.7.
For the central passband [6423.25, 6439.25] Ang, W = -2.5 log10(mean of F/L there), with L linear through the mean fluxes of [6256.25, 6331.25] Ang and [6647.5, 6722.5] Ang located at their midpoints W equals 0.09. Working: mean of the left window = 6.6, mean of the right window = 7.42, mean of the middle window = 6.32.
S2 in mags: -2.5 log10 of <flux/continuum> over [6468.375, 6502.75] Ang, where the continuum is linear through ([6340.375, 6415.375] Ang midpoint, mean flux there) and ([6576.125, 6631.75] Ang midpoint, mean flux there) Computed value 0.29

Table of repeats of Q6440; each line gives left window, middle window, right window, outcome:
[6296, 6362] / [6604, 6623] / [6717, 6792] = 0.091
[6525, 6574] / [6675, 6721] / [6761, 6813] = 0.420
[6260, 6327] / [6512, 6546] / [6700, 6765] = 0.157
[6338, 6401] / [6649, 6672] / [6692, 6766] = 0.297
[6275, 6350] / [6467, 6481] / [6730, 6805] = 0.042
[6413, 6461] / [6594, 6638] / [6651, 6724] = 0.106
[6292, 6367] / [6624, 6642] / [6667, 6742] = 0.273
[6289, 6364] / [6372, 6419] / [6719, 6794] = 0.052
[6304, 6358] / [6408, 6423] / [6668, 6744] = 0.137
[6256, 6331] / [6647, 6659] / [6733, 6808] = 0.042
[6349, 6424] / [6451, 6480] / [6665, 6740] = 0.098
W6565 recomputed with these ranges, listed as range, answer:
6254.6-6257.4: 5.69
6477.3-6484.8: 6.25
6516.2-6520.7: 6.12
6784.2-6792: 5.97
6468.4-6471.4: 6.07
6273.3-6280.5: 6.41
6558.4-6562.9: 91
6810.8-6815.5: 6.09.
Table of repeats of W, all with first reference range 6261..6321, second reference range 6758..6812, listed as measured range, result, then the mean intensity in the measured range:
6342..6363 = 0.06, 6.22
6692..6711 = 0.01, 6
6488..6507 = 0.02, 6.27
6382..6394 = 0.05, 6.25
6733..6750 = -0.14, 6.8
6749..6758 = 0.02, 5.87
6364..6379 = -0.09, 7.12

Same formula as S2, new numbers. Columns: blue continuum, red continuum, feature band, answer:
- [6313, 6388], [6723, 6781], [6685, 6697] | 0.19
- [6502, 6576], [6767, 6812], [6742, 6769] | 0.25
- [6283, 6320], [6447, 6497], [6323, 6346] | 0.10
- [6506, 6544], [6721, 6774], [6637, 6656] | 0.13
